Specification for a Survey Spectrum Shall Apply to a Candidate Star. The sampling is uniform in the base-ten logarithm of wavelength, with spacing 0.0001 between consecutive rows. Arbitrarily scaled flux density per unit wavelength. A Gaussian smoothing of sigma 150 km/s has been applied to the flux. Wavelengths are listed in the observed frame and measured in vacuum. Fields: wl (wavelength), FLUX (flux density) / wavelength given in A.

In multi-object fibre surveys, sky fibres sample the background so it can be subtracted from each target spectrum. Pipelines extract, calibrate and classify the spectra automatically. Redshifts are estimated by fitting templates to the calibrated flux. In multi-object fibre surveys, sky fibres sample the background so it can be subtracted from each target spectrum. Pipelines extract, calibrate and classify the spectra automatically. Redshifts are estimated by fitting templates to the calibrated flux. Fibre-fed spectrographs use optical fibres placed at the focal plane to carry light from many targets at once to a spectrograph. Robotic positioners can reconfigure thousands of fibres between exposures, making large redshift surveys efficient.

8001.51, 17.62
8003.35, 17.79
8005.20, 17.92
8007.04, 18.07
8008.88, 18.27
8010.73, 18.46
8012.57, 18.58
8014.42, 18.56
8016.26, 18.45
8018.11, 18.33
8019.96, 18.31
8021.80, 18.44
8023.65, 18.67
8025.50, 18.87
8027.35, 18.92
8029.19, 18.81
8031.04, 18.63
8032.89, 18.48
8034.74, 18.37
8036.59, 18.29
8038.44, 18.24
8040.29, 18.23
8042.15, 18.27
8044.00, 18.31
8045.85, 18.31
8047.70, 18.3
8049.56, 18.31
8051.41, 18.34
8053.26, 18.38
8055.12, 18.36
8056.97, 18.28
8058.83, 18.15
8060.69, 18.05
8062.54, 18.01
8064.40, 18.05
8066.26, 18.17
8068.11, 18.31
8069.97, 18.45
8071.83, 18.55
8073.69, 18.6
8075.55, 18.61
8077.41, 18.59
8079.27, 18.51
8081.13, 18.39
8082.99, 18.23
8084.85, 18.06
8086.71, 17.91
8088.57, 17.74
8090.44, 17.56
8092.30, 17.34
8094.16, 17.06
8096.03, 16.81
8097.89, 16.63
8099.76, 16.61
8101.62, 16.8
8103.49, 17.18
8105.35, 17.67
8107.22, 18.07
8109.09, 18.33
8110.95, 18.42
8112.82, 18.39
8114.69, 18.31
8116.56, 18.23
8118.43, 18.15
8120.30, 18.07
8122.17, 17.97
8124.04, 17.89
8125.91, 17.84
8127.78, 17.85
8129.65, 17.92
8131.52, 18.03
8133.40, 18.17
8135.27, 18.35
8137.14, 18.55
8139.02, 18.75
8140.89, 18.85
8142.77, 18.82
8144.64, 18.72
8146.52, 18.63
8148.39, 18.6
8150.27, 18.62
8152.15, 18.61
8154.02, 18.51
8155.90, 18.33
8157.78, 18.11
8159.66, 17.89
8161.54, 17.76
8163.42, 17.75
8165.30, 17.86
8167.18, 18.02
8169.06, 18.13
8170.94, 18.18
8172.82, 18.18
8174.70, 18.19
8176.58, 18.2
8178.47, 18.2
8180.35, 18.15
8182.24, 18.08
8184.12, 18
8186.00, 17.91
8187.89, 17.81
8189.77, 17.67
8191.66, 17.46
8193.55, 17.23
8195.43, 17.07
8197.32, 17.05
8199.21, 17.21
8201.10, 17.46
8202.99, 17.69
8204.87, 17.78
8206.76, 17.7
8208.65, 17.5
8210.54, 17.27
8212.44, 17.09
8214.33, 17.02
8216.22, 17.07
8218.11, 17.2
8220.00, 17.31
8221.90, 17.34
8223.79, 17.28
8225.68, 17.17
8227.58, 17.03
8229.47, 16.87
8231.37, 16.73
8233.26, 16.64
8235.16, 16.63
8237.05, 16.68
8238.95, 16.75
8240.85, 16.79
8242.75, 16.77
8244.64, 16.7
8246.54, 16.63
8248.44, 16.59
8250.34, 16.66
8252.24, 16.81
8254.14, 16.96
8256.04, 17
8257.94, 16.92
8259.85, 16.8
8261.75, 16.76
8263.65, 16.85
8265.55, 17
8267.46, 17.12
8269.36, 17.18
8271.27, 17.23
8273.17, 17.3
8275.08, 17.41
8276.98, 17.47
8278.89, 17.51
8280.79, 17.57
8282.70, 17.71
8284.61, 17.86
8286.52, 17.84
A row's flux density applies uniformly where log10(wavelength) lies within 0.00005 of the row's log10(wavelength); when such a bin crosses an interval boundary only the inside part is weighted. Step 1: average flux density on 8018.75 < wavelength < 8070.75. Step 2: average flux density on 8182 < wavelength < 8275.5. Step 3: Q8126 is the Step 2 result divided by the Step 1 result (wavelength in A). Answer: 0.9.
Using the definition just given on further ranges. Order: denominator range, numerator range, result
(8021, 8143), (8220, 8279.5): 0.93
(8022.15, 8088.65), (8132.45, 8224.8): 0.97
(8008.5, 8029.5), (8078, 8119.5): 0.96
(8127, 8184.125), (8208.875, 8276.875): 0.93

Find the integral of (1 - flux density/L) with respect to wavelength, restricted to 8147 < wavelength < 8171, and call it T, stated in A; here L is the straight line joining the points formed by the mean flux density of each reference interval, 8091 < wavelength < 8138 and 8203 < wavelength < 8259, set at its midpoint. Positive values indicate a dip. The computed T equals -1.0 A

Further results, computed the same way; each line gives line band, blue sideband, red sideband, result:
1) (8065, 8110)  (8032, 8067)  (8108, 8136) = 0.9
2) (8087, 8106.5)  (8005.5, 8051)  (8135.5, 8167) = 1.3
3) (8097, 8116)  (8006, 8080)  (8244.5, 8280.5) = 0.4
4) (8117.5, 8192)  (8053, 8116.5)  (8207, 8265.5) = -2.9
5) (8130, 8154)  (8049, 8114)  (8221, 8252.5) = -1.4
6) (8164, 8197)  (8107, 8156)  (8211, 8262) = -0.4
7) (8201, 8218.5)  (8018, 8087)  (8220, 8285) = -0.1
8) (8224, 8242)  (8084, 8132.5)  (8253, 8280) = 0.4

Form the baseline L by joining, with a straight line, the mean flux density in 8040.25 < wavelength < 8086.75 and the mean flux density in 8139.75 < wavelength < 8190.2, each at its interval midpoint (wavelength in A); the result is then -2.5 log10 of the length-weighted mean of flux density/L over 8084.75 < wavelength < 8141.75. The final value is 0.025 mag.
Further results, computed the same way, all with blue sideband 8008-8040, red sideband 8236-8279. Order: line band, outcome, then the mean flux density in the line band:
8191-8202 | 0.01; 17.2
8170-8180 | -0.04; 18.2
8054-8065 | 0.01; 18.1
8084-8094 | 0.02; 17.7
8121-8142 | -0.03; 18.2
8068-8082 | -0.02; 18.5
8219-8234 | 0.01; 17.1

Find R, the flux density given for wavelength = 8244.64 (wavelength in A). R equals 16.7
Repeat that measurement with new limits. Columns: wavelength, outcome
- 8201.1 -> 17.46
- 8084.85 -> 18.06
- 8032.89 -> 18.48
